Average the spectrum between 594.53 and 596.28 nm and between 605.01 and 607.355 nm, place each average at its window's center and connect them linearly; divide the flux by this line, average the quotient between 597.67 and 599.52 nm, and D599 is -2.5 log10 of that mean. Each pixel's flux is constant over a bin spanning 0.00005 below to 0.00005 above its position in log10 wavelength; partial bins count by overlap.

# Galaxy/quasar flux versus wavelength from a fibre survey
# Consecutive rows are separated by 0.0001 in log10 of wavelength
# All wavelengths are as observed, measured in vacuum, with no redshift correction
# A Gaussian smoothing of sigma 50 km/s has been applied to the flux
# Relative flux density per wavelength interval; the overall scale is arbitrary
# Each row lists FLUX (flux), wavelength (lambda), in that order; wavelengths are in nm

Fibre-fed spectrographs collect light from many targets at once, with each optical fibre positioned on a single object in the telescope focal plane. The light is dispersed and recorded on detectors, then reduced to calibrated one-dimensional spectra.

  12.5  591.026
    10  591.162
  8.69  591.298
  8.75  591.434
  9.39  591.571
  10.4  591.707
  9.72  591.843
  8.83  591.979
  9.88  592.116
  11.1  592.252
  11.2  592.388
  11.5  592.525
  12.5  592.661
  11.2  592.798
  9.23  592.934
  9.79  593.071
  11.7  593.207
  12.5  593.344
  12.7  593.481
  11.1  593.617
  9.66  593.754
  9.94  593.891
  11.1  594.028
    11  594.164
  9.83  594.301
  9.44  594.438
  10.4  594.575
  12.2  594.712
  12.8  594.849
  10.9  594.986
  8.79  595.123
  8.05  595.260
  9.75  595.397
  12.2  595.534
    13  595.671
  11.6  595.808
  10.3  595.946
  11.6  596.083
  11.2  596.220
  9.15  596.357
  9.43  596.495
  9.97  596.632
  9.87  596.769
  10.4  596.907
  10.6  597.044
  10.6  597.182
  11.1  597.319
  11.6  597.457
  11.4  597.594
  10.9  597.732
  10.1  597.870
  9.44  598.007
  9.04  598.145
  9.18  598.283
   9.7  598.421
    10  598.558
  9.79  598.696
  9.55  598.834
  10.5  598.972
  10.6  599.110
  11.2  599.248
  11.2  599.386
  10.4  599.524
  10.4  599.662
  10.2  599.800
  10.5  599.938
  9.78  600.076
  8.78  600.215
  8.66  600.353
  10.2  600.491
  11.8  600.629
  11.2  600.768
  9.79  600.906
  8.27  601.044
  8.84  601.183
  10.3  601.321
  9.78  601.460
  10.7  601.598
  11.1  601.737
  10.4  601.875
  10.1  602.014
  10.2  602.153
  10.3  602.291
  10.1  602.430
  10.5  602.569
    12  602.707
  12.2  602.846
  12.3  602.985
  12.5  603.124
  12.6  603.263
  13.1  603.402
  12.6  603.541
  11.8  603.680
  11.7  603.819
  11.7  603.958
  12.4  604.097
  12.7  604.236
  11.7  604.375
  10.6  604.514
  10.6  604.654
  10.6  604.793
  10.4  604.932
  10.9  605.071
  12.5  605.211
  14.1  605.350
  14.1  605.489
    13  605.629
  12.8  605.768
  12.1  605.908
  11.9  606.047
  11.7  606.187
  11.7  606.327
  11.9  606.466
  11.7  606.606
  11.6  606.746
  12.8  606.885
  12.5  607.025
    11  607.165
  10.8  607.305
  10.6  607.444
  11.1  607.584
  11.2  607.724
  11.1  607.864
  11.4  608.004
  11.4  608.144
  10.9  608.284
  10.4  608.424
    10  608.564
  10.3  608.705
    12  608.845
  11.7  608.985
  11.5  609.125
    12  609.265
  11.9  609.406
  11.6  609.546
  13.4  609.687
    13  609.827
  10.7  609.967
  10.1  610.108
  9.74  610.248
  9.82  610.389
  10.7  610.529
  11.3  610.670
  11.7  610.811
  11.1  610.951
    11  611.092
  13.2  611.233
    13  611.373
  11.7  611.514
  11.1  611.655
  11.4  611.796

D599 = 0.13 mag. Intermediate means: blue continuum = 11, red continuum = 12.2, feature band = 10.1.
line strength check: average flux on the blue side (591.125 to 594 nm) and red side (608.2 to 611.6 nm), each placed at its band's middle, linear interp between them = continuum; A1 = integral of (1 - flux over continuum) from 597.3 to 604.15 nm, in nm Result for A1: 0.16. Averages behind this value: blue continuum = 10.5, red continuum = 11.4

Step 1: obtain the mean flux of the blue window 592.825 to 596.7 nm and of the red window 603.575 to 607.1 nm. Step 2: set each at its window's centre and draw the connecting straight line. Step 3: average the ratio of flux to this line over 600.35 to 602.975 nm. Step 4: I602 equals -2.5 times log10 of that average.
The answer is 0.11 mag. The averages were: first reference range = 10.7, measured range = 10.4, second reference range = 12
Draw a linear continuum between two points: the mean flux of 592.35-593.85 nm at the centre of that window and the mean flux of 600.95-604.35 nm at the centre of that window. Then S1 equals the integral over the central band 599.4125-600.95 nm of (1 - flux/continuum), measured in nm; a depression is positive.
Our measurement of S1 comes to 0.13 nm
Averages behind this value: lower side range 11.2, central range 10.2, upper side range 11.2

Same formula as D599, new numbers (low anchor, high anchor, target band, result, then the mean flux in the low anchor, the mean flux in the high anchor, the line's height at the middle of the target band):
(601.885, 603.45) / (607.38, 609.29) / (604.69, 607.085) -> -0.084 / 11.4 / 11.1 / 11.2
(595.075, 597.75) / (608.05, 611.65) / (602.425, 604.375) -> -0.102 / 10.6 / 11.4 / 11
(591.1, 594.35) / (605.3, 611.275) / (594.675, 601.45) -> 0.054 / 10.5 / 11.6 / 10.9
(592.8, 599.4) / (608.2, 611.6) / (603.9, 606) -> -0.089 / 10.5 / 11.4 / 11.1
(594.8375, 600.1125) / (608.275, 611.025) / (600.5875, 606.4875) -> -0.061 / 10.4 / 11.2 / 10.8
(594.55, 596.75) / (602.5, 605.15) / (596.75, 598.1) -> 0.033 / 10.7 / 11.7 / 10.9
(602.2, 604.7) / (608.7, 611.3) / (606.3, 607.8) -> 0.004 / 11.7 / 11.4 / 11.6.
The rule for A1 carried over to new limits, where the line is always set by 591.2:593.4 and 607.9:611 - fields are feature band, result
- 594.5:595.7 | -0.03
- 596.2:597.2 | 0.05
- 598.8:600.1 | 0.03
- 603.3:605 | -0.11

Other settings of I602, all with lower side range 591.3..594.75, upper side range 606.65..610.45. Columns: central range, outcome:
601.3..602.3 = 0.06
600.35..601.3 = 0.10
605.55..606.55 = -0.09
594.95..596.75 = 0.03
